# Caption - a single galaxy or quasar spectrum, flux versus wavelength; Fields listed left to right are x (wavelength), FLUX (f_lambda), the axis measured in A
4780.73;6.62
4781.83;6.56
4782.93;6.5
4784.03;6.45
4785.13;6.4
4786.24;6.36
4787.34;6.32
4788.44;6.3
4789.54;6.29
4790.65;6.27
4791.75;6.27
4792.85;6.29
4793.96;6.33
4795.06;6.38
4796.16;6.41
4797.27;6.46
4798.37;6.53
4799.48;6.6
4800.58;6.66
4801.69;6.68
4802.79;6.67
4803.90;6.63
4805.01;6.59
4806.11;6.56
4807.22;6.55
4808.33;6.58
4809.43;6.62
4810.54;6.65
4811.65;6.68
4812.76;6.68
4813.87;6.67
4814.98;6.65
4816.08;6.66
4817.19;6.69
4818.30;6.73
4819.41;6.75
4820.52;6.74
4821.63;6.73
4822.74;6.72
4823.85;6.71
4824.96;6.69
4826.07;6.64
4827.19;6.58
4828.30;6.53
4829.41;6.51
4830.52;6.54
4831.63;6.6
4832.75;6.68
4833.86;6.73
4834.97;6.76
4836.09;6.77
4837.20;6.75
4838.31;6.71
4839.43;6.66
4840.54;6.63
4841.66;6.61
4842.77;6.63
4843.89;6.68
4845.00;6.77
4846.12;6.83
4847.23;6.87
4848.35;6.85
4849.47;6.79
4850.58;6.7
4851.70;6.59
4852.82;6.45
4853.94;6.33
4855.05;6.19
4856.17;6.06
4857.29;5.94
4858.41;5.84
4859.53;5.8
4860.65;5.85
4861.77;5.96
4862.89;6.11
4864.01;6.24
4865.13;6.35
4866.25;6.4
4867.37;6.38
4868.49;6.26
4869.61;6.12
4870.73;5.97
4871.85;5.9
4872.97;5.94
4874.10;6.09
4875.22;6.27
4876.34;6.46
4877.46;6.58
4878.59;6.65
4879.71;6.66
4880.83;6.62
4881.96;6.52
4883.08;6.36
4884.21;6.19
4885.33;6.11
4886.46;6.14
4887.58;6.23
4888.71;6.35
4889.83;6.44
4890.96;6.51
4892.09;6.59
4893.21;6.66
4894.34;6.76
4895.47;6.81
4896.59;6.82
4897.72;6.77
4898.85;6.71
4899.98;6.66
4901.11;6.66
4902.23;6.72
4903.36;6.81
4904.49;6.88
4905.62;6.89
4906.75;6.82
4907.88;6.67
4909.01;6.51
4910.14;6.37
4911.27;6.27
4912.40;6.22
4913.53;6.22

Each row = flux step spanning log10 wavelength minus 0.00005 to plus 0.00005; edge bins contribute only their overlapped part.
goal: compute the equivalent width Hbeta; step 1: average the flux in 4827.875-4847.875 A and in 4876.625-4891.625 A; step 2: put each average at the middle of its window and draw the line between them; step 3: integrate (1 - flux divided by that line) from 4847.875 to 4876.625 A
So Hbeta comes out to 1.4 A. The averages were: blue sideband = 6.68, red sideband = 6.41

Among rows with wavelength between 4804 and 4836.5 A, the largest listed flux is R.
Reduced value 6.77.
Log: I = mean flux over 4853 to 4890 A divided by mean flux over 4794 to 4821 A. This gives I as 0.9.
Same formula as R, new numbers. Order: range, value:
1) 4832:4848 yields 6.87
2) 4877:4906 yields 6.89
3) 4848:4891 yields 6.85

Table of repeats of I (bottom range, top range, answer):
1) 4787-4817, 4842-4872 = 0.97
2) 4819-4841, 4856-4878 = 0.92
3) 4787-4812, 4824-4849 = 1.03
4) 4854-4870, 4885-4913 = 1.08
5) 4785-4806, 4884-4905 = 1.02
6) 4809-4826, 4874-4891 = 0.96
